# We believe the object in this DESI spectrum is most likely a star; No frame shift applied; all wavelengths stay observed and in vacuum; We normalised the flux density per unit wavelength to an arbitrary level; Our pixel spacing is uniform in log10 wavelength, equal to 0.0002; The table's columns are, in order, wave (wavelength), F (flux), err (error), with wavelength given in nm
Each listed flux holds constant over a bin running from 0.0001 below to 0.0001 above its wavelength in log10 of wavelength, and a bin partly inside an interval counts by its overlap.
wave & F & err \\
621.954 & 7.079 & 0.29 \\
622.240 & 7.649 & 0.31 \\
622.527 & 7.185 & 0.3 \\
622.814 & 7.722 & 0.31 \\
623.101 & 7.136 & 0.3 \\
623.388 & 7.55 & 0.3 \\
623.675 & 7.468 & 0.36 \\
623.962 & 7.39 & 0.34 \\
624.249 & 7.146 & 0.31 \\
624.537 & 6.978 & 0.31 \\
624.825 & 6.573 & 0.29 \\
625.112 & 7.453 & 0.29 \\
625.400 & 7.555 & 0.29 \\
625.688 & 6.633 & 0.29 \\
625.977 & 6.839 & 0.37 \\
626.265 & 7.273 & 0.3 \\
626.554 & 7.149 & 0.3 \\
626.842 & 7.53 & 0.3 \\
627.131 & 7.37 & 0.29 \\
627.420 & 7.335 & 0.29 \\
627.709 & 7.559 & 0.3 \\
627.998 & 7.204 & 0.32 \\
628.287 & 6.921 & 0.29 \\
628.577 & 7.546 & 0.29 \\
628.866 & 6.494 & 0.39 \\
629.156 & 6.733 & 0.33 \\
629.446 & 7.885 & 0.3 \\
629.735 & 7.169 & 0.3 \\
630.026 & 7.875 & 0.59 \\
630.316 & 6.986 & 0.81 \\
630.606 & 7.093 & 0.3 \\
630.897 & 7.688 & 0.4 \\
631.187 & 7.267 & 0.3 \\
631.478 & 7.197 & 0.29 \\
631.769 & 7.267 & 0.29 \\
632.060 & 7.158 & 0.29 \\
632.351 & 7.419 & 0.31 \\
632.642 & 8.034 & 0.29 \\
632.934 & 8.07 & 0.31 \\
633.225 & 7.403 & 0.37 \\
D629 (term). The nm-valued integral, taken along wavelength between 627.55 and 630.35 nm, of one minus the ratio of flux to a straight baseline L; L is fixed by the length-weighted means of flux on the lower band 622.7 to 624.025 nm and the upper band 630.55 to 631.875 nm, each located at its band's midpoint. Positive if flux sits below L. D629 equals 0.041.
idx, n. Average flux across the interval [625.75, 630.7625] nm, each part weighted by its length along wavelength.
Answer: 7.22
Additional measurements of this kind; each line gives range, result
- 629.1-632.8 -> 7.38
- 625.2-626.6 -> 7.1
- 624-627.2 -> 7.14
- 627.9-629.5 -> 7.08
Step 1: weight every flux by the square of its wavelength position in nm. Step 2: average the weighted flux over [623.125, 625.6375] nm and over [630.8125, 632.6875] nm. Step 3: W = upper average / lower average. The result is 1.05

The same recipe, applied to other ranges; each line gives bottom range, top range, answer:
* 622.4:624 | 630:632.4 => 1.01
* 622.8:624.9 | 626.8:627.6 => 1.03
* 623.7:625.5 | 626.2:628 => 1.03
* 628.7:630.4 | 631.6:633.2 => 1.06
